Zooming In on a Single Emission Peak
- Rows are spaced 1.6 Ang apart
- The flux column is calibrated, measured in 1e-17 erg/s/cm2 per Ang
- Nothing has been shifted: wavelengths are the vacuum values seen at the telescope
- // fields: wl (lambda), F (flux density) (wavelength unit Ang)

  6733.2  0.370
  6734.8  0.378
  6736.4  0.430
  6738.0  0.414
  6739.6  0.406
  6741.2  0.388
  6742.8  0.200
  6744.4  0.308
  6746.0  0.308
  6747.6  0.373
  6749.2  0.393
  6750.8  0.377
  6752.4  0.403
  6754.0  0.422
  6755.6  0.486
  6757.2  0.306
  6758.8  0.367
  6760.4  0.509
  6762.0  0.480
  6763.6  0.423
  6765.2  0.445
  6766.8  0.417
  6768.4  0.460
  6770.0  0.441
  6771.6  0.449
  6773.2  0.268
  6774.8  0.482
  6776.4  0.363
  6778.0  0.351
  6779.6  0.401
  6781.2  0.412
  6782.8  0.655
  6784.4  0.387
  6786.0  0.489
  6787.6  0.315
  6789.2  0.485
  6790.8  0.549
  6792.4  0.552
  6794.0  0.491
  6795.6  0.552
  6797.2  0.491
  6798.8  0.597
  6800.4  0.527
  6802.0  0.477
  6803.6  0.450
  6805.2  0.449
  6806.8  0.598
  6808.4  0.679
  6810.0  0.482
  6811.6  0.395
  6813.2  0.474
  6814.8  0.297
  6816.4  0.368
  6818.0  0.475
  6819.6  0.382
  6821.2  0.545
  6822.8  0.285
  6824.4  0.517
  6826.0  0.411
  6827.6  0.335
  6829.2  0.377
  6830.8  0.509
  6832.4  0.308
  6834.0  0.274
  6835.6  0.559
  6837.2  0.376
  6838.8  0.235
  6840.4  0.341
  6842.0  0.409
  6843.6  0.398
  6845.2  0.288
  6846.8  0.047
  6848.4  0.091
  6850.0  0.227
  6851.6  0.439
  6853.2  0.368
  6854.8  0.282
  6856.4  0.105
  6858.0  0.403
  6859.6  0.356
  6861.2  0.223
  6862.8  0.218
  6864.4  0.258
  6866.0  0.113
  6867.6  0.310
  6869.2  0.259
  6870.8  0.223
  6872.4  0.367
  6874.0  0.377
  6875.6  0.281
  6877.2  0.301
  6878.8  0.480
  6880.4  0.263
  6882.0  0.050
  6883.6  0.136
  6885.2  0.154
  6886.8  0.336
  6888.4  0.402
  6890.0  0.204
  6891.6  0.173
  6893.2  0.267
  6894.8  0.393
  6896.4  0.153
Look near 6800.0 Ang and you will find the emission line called C III]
